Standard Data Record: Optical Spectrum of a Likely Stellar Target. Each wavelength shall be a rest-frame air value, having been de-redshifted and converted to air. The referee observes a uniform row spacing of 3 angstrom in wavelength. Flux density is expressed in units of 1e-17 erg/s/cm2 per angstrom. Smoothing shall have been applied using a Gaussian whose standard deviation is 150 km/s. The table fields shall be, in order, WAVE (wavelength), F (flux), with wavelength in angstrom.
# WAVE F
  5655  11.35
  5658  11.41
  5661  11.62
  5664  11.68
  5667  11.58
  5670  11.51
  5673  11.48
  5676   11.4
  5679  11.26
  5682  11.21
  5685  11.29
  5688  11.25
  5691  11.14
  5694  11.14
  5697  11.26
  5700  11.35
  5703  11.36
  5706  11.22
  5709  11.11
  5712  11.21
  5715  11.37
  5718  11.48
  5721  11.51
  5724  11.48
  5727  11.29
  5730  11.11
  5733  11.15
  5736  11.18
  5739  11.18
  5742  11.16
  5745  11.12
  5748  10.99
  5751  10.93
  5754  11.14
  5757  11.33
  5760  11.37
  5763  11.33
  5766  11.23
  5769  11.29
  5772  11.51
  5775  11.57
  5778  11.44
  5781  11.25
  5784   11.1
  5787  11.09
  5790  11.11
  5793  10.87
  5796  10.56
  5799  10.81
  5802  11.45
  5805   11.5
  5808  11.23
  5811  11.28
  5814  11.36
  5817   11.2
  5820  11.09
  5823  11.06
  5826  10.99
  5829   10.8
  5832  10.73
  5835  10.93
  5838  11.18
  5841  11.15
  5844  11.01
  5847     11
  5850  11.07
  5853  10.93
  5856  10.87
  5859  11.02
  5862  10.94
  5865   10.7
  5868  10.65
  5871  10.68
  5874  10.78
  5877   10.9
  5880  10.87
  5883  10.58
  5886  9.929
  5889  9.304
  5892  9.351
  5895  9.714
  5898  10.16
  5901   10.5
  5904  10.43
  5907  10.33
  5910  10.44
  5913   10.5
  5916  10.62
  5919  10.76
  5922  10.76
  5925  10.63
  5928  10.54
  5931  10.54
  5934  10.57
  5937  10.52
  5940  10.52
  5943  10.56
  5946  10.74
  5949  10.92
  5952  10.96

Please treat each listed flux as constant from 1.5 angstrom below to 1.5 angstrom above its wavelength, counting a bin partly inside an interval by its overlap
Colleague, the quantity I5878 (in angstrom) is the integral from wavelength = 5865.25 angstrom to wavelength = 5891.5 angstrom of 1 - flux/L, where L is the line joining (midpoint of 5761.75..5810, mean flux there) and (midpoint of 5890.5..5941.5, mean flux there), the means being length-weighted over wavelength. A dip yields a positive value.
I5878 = 0.5 angstrom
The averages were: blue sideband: 11.2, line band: 10.4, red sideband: 10.4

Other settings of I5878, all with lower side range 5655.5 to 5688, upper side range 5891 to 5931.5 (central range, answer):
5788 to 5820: -0.8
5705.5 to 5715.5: 0.0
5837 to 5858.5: -0.7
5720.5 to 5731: -0.1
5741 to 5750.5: 0.0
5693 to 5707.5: 0.0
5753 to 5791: -1.0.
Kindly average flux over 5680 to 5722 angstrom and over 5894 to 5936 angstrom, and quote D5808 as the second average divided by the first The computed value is 0.9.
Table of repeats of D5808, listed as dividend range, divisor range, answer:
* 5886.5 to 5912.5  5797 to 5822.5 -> 0.90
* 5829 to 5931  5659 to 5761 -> 0.94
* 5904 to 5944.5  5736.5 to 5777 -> 0.94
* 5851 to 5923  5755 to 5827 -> 0.94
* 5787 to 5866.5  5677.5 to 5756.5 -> 0.98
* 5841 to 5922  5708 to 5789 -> 0.94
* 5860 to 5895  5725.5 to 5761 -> 0.93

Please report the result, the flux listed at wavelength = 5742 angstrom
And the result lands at 11.16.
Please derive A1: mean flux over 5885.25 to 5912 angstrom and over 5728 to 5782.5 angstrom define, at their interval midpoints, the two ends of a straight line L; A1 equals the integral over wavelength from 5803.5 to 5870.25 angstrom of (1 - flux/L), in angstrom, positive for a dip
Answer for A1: -3.0 angstrom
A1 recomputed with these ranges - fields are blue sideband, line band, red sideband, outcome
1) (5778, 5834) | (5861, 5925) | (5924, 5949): 2.00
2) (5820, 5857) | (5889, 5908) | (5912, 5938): 1.26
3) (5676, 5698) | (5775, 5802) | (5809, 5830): 0.16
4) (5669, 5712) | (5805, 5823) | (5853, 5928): -0.75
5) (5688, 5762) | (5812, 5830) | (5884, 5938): -0.57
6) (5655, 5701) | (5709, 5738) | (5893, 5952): -0.22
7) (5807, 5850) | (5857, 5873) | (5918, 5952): 0.19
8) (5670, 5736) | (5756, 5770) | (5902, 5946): -0.27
